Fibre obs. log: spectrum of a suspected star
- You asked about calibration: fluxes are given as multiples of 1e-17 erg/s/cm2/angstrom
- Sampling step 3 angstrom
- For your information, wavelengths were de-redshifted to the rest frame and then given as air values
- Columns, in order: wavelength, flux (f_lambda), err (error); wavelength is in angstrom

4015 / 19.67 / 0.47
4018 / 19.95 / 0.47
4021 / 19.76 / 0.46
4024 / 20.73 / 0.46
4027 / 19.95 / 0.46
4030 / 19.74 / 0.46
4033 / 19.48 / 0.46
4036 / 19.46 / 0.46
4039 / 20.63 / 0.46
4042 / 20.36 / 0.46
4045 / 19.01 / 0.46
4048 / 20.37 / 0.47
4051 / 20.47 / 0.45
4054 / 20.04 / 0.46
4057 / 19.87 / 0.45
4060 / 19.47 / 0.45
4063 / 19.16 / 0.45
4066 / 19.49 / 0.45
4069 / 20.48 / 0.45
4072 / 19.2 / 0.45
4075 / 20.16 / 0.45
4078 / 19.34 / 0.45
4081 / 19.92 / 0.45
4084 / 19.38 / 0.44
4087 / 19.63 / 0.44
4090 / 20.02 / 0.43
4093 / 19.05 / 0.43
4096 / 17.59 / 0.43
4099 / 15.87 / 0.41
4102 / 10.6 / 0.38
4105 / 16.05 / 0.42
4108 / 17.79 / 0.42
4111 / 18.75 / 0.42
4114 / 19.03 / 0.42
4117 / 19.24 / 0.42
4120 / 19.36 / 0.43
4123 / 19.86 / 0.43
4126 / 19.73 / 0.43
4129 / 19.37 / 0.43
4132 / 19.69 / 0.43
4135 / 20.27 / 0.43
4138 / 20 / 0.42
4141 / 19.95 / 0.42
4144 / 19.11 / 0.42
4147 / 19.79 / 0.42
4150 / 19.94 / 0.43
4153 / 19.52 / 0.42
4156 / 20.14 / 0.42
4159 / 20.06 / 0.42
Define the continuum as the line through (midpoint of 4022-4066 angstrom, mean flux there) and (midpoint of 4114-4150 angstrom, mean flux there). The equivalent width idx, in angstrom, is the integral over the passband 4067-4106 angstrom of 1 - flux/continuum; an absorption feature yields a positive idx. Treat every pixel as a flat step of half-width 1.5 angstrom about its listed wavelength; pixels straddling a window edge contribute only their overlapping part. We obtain 2.93 angstrom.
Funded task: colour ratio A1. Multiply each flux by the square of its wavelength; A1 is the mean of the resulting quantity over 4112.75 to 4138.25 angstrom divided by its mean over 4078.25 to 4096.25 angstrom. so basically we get 1.03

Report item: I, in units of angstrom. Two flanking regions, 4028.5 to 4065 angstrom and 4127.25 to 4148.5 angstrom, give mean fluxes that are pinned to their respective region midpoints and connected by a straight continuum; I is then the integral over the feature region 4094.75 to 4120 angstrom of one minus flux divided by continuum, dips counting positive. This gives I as 3.5 angstrom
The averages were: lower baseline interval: 19.8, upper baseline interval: 19.7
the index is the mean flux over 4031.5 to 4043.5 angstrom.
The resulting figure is 20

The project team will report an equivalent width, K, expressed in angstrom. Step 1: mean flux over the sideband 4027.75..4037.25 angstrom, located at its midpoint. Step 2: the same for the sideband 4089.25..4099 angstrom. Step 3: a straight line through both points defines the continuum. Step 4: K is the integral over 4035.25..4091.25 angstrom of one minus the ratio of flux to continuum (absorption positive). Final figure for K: -2.53 angstrom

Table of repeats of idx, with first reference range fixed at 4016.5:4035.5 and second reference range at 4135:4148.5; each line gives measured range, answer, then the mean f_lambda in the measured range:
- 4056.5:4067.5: 0.2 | 19.5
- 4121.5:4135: 0.0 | 19.7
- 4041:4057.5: -0.1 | 20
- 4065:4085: 0.1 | 19.7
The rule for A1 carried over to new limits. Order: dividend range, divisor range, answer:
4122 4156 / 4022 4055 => 1.04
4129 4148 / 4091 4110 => 1.23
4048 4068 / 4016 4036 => 1.01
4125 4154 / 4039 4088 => 1.03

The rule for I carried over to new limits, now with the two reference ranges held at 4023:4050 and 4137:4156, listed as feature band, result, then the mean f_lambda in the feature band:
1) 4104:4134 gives 1.3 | 19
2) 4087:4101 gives 1.3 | 18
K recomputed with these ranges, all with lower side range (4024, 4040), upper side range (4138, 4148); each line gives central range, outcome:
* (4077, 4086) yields 0.1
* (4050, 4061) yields -0.1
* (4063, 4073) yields 0.1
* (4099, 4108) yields 2.4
